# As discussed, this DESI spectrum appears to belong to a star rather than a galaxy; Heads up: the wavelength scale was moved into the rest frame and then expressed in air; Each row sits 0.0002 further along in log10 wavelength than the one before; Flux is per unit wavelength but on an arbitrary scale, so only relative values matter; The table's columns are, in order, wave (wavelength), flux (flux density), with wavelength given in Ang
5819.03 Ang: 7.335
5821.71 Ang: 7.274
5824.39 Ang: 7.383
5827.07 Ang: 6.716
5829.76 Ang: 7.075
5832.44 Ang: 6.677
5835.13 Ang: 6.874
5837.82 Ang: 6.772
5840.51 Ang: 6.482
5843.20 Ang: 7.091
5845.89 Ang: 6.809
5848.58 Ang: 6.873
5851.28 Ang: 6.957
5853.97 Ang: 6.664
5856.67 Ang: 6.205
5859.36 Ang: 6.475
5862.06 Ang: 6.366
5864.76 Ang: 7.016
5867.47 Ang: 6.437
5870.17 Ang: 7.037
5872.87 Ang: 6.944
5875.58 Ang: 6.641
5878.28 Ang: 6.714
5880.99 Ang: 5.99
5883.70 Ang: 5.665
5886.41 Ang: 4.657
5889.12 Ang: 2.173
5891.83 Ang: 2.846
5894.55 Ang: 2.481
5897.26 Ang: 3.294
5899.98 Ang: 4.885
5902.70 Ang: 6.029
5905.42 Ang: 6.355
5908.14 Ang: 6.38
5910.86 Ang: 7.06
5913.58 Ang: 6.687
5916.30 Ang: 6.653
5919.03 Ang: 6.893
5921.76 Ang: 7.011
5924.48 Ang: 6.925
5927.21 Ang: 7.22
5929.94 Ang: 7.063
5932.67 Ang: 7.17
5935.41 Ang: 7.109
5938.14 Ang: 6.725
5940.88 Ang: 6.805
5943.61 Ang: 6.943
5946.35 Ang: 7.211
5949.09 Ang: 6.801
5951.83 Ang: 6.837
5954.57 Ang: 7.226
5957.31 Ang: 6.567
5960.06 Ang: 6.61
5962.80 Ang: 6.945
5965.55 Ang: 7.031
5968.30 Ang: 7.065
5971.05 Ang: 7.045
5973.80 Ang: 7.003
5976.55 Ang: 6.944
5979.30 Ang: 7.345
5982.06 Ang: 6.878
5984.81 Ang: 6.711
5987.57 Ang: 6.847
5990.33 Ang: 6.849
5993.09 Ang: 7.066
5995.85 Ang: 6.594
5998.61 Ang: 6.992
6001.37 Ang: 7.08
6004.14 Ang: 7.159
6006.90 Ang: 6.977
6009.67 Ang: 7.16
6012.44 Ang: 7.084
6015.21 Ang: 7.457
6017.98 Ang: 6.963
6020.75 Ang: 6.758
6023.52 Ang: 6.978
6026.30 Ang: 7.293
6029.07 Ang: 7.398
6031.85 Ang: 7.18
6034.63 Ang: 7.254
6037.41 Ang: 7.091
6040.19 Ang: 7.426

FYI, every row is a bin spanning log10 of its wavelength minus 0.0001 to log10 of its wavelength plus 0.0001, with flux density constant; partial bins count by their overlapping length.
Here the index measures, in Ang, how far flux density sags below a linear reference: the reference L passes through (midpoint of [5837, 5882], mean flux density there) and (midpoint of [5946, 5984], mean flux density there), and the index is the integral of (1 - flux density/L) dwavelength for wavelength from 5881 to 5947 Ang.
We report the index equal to 8.8 Ang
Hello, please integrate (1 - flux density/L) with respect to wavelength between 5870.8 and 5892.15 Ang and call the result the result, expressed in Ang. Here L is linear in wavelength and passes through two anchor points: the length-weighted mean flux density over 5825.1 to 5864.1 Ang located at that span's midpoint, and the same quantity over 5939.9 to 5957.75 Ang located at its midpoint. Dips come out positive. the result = 4.5 Ang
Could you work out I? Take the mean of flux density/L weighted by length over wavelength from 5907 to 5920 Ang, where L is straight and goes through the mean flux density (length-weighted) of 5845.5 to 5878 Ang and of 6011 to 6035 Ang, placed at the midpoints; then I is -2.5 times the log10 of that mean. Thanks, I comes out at 0.02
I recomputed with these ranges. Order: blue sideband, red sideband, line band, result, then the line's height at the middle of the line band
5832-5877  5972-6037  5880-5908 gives 0.45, 6.81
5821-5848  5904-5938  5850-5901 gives 0.23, 6.89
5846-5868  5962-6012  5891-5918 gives 0.26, 6.77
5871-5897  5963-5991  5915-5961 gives -0.14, 6.09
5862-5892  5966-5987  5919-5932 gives -0.11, 6.38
